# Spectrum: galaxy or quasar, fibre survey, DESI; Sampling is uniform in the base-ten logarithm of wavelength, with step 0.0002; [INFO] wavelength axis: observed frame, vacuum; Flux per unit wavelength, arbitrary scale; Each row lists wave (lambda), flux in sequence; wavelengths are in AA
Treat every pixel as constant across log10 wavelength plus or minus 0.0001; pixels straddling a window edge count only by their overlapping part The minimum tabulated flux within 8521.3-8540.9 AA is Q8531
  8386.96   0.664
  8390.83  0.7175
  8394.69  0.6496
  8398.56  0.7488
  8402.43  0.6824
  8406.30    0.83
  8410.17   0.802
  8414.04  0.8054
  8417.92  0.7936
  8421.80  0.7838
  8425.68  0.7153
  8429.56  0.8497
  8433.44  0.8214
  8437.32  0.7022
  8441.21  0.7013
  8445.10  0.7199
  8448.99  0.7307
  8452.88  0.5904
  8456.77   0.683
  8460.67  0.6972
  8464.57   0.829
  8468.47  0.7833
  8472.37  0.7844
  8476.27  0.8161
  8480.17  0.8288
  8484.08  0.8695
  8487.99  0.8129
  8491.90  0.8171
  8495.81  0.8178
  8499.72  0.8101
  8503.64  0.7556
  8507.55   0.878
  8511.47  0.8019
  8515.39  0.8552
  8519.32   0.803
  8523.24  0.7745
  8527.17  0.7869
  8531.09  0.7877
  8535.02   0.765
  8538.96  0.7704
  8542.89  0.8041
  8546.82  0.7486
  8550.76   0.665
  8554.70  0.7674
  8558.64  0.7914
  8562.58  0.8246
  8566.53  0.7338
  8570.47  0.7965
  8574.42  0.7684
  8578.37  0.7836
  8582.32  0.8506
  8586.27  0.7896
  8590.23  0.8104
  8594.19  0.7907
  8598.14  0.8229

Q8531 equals 0.765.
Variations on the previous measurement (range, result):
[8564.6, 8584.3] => 0.7338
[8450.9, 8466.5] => 0.5904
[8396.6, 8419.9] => 0.6824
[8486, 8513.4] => 0.7556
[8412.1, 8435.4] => 0.7153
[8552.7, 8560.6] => 0.7674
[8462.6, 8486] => 0.7833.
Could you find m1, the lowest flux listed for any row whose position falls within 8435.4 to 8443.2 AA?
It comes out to 0.7013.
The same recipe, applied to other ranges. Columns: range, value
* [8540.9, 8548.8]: 0.7486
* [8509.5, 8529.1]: 0.7745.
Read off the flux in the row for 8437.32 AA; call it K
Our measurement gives 0.7022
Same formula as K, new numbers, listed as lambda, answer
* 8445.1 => 0.7199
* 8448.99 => 0.7307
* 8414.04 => 0.8054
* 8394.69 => 0.6496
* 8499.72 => 0.8101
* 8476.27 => 0.8161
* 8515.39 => 0.8552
